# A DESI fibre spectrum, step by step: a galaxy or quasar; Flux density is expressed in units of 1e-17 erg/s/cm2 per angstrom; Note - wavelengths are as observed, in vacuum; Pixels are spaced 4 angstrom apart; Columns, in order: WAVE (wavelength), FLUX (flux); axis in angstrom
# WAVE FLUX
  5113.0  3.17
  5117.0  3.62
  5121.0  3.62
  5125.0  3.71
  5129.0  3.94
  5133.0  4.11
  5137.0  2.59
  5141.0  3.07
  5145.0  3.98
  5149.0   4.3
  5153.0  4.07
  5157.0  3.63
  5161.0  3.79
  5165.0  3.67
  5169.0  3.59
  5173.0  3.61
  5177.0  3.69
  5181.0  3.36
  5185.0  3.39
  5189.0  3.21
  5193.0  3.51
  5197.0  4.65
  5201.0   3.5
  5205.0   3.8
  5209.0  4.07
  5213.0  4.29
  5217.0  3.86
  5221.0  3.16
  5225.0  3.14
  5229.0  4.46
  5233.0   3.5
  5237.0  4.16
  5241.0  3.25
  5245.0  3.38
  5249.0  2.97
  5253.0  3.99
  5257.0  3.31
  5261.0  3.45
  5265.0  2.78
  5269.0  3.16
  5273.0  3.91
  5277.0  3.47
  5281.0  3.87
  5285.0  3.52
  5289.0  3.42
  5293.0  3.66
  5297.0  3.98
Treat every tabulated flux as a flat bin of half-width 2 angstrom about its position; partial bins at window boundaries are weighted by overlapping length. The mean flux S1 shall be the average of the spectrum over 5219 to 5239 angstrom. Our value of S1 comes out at 3.68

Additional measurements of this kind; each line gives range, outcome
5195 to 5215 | 4.06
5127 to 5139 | 3.55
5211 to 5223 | 3.77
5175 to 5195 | 3.43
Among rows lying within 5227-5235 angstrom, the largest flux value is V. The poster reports 4.46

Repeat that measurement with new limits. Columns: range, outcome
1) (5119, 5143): 4.11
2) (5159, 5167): 3.79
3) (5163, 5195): 3.69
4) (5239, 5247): 3.38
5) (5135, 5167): 4.3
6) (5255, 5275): 3.91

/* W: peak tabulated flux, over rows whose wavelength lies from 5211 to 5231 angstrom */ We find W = 4.46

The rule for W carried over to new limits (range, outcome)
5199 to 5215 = 4.29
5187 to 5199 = 4.65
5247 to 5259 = 3.99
